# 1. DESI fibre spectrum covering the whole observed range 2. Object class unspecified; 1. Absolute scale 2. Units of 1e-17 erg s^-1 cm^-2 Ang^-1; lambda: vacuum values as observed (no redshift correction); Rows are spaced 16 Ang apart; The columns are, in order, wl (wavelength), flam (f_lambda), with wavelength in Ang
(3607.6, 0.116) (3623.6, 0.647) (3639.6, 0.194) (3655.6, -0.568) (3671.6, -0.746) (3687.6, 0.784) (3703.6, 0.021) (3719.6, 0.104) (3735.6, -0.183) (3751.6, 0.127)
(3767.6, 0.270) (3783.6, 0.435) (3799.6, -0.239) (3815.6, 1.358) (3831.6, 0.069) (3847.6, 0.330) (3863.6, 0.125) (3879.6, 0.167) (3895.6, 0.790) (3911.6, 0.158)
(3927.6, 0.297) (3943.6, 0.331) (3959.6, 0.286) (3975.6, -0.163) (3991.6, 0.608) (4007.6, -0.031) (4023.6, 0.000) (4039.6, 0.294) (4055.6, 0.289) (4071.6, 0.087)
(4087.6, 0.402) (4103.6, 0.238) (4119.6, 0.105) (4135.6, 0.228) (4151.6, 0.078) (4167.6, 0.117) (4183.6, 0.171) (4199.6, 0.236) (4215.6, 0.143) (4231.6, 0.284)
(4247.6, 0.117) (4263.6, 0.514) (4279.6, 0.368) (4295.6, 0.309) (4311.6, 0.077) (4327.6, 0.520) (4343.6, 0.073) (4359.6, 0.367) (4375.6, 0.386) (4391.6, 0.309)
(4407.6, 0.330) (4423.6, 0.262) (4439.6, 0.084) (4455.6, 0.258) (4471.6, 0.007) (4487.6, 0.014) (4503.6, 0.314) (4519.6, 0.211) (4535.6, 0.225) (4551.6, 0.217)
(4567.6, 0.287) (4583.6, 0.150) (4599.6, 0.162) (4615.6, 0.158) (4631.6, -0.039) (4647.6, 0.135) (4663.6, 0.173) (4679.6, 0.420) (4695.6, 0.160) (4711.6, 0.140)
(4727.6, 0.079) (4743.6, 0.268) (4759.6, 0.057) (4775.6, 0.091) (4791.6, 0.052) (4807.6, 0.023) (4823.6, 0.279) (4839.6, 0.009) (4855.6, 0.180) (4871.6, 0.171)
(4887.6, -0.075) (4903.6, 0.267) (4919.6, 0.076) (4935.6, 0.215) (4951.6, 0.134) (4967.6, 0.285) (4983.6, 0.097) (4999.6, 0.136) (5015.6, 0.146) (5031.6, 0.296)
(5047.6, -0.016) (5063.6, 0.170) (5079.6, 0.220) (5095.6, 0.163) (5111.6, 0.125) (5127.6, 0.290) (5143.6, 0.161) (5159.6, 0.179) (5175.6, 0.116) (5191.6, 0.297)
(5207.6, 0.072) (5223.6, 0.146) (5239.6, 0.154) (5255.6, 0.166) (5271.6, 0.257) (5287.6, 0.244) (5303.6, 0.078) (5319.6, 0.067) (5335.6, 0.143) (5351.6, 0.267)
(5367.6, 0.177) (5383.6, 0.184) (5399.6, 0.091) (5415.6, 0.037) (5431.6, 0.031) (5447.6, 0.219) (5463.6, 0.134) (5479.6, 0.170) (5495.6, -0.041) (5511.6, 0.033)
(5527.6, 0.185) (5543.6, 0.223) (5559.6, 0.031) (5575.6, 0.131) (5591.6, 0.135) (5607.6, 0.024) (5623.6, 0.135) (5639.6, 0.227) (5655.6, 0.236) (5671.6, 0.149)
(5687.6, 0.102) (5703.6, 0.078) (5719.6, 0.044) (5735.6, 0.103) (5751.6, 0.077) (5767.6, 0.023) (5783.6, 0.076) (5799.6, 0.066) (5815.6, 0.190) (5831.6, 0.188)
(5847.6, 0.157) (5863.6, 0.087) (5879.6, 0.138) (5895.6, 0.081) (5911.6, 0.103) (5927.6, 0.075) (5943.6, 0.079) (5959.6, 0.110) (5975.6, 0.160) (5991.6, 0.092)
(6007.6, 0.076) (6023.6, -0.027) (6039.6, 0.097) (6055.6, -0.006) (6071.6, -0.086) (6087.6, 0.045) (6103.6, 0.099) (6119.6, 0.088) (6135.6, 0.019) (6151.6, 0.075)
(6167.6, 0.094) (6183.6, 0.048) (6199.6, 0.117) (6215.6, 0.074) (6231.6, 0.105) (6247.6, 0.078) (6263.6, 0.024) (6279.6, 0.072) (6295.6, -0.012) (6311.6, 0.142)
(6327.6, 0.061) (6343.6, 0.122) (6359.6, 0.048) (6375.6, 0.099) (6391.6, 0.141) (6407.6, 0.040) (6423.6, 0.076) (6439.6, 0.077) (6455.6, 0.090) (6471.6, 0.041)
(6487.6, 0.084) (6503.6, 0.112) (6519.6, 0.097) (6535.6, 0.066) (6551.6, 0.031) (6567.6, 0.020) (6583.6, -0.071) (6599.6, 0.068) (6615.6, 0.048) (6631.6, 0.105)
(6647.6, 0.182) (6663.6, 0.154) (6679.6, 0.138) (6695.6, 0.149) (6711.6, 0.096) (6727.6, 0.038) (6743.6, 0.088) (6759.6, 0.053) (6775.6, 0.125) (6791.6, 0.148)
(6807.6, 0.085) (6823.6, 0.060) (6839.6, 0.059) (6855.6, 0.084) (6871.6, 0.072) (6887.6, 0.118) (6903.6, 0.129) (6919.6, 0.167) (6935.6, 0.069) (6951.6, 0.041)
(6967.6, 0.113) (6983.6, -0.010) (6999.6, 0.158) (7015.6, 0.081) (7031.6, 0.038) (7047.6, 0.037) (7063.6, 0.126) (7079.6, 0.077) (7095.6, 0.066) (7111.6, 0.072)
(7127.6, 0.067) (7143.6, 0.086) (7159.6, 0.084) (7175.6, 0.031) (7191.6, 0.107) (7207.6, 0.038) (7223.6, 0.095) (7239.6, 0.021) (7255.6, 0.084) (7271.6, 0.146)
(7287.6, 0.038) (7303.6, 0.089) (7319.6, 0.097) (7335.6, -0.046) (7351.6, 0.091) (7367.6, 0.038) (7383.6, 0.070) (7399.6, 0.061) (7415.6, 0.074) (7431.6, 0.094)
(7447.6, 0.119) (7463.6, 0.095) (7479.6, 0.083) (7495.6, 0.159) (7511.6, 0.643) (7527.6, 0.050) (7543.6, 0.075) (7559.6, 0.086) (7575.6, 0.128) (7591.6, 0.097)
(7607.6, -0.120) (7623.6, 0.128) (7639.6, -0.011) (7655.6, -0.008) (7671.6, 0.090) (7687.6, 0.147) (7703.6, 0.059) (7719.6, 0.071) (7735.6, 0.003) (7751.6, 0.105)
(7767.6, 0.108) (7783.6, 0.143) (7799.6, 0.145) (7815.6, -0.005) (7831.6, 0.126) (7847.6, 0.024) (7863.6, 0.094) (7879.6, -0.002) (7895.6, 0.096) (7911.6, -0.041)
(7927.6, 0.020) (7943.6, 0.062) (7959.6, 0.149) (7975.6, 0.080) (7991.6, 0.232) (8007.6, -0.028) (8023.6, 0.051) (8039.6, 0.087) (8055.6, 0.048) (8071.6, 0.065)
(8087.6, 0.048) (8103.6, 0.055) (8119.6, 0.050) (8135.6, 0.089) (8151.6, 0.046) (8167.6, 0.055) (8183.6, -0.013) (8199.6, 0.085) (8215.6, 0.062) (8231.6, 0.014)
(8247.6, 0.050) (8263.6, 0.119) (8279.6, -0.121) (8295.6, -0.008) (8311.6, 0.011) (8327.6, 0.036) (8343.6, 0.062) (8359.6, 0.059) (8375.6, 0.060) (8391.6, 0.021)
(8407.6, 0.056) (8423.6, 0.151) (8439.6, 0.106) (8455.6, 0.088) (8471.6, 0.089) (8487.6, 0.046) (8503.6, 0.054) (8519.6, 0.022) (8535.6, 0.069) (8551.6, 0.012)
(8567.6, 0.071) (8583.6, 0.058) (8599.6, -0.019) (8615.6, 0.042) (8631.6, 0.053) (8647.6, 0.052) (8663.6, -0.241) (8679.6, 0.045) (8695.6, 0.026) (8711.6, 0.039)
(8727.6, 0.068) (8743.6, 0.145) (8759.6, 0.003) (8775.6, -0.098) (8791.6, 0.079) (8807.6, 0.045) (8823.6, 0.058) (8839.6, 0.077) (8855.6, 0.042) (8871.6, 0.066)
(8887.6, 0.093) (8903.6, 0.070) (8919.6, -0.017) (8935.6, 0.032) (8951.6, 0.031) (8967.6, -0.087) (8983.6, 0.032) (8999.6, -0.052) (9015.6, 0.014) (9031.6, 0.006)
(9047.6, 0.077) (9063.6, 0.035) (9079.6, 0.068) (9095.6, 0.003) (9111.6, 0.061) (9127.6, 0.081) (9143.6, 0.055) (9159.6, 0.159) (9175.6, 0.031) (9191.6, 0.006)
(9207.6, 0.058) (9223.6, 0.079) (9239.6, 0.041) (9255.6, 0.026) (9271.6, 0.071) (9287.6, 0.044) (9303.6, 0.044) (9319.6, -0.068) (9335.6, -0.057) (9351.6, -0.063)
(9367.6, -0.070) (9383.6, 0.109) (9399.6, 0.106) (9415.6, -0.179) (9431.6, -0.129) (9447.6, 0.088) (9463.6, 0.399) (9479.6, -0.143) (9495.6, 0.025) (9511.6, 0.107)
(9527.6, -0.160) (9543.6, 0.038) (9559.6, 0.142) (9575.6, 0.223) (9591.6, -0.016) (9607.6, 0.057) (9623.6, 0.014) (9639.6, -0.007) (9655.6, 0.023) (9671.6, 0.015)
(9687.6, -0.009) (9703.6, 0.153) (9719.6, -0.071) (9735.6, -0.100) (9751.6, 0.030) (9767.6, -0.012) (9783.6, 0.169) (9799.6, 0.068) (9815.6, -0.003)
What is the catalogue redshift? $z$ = 1.01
